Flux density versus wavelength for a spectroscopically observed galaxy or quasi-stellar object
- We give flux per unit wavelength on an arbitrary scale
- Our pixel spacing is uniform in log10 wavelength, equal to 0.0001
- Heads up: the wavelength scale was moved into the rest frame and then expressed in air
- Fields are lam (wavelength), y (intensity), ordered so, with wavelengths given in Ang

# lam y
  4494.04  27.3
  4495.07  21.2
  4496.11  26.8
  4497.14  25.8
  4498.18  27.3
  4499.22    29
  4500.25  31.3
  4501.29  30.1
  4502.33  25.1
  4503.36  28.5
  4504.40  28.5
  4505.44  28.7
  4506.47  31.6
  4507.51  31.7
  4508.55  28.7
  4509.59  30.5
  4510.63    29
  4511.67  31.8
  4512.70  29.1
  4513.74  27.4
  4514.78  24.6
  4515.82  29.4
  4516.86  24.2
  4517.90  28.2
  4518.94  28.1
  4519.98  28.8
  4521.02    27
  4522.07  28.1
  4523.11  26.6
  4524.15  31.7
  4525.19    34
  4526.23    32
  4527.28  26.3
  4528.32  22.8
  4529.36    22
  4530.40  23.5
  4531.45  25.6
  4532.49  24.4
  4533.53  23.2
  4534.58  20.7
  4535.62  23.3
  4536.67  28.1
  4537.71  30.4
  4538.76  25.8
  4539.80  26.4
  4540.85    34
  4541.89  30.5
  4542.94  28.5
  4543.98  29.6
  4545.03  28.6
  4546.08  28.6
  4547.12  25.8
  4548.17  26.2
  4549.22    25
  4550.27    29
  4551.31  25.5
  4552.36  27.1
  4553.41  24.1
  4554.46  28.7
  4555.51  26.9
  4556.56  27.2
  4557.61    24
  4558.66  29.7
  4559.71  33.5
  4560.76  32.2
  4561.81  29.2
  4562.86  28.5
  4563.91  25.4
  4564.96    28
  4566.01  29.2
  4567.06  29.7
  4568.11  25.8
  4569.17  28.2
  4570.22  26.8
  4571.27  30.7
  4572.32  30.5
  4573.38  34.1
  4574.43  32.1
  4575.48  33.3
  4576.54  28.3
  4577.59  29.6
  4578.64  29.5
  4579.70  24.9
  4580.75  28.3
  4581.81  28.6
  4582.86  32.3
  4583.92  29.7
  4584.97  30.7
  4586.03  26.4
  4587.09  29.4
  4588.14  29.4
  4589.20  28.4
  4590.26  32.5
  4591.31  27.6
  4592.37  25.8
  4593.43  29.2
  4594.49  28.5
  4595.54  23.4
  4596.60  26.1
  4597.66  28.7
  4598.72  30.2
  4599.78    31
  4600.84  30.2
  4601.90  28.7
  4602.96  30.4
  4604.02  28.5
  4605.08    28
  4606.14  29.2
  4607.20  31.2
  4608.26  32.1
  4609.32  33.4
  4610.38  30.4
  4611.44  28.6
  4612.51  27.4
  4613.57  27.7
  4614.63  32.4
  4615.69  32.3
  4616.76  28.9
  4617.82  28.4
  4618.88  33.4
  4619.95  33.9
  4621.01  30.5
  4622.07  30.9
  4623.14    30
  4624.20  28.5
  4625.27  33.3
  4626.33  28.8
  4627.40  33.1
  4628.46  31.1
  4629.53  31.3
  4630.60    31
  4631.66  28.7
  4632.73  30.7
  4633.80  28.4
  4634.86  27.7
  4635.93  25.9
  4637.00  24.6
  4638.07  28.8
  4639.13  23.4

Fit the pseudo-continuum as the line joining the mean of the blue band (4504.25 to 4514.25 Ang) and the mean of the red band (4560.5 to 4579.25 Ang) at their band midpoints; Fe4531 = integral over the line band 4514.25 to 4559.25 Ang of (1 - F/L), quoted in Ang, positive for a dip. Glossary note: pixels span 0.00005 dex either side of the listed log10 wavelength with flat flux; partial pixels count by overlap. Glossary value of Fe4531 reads 3.85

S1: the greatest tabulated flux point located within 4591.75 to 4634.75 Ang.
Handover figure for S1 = 33.9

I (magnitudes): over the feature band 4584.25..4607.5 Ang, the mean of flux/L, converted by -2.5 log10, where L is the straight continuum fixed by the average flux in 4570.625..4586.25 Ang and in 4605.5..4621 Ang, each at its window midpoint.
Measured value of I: 0.06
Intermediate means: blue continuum 30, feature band 28.8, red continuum 30.6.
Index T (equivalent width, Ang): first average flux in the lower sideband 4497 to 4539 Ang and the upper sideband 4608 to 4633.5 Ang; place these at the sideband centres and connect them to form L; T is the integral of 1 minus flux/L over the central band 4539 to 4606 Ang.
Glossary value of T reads 1.30 Ang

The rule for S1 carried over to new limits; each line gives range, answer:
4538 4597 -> 34.1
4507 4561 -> 34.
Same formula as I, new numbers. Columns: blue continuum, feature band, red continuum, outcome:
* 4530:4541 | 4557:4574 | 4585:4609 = -0.07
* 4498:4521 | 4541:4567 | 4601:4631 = 0.05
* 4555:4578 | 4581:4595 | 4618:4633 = 0.03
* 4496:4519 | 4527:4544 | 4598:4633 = 0.12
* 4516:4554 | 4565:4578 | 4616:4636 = -0.05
